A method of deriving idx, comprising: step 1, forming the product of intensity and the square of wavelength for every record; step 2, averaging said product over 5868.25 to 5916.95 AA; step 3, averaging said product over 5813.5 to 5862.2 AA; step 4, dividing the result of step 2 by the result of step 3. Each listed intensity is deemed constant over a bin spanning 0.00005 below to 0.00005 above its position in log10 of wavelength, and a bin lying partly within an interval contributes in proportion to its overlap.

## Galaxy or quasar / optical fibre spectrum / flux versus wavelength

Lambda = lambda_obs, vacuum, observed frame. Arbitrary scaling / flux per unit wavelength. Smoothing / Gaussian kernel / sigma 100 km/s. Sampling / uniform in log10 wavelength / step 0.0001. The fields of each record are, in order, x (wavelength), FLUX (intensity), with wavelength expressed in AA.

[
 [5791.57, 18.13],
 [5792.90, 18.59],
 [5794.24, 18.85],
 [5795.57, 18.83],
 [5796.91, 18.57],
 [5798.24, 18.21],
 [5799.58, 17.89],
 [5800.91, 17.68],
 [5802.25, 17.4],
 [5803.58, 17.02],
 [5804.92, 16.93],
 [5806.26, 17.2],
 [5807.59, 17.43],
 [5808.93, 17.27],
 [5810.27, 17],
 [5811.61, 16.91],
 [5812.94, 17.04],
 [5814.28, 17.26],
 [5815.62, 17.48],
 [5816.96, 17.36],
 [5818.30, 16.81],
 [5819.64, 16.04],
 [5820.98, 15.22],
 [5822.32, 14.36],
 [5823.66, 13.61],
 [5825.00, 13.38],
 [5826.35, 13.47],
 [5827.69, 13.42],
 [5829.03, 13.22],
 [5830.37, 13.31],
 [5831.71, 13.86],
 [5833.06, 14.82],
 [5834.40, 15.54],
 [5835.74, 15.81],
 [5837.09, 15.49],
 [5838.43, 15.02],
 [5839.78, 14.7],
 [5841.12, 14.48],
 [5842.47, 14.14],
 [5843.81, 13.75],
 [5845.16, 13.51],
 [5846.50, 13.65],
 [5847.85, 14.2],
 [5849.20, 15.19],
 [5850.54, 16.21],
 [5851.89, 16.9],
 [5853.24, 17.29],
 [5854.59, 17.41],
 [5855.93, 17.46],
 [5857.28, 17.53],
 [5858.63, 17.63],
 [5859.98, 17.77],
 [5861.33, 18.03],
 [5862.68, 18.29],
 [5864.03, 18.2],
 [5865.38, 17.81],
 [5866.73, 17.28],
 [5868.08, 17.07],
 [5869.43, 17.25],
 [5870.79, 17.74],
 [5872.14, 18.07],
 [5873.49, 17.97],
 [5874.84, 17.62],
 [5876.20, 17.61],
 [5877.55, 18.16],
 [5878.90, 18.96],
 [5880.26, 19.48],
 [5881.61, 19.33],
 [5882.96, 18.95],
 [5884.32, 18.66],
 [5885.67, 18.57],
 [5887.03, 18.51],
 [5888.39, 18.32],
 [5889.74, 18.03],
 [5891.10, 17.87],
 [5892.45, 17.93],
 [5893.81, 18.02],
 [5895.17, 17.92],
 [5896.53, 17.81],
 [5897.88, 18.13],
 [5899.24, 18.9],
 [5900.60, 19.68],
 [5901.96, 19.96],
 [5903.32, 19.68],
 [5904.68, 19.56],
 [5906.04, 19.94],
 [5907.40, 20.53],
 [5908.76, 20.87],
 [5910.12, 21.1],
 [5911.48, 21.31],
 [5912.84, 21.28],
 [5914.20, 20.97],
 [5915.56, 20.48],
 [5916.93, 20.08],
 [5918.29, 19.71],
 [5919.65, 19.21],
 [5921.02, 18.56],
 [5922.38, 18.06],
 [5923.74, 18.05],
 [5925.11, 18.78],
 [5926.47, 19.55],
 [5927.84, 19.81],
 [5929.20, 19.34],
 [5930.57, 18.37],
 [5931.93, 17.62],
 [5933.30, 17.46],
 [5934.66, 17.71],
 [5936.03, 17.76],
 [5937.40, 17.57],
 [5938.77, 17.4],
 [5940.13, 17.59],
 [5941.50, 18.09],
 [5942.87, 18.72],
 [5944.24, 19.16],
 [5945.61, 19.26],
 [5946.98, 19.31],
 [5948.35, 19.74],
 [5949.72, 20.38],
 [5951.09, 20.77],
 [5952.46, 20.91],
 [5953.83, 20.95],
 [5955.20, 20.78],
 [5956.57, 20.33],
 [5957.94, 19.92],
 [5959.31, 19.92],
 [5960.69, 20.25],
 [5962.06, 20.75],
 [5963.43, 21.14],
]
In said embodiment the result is 1.3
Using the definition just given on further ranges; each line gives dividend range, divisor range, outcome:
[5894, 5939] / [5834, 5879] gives 1.18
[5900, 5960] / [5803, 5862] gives 1.28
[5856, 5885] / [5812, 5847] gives 1.23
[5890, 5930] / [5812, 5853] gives 1.33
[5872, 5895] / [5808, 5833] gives 1.22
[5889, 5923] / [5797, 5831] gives 1.24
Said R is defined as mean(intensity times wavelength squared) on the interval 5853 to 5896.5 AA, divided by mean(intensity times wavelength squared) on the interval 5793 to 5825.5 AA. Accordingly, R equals 1.1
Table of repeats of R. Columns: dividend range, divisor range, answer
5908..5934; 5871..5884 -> 1.07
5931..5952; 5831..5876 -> 1.17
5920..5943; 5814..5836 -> 1.27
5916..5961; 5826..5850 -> 1.38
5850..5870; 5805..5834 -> 1.14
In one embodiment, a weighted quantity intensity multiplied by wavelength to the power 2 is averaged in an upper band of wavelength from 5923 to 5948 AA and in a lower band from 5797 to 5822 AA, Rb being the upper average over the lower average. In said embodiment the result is 1.12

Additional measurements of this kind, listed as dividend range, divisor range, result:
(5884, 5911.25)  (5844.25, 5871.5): 1.15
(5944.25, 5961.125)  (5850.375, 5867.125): 1.19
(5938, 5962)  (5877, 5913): 1.05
